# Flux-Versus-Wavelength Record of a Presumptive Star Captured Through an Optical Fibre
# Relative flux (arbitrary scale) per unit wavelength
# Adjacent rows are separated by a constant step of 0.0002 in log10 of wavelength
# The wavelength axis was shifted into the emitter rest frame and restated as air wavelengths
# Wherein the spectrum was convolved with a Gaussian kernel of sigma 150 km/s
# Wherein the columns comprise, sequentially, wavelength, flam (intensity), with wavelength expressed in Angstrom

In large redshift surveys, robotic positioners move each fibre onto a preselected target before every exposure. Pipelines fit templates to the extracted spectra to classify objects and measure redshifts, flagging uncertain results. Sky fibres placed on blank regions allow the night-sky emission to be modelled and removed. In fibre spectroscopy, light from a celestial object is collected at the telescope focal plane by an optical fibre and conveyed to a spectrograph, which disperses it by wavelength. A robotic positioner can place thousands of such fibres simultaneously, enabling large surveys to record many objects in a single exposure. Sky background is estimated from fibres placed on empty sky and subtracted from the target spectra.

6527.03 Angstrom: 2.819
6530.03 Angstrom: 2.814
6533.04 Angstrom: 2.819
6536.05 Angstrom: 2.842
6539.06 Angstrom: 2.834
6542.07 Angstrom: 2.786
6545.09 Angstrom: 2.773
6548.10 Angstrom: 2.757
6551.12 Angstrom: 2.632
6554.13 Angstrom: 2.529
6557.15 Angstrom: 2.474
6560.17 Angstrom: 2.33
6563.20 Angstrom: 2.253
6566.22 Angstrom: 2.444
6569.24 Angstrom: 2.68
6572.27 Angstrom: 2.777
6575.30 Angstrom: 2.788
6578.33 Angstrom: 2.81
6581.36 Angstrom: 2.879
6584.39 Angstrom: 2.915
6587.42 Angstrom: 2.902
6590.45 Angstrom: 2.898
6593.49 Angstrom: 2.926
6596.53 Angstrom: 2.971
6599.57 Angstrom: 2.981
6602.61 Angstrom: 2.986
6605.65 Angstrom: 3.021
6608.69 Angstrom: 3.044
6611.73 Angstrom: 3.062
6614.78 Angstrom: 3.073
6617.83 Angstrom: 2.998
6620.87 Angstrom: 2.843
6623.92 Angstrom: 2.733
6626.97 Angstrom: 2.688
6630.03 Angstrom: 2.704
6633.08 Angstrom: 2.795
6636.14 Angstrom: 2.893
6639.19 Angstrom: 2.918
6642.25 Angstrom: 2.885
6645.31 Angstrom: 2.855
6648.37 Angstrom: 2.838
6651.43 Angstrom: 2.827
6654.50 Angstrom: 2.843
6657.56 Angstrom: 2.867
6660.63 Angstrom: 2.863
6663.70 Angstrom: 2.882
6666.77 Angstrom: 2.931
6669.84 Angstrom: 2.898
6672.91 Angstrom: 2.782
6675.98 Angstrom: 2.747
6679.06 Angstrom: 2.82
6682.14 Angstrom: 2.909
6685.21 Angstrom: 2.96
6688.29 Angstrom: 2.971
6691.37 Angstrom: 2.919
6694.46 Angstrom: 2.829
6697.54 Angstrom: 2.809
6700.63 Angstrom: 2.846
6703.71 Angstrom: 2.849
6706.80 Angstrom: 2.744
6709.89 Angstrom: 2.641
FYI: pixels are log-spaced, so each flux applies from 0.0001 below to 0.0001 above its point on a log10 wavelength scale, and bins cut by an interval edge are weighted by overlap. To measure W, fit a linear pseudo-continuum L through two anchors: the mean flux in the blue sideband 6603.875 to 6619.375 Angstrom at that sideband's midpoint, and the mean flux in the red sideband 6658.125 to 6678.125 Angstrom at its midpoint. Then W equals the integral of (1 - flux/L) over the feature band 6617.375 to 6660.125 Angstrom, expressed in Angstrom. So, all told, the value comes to 1.7 Angstrom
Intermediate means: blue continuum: 3.04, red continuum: 2.85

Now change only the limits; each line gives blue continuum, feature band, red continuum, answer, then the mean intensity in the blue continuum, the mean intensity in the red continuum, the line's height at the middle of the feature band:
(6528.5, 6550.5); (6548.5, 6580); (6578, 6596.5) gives 3.0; 2.8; 2.9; 2.85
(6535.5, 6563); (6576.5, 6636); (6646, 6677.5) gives -3.5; 2.64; 2.85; 2.74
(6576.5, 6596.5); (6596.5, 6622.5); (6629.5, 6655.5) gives -1.1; 2.89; 2.85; 2.87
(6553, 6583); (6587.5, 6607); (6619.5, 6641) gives -1.9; 2.6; 2.8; 2.69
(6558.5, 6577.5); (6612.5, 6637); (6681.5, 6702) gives -1.3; 2.55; 2.89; 2.71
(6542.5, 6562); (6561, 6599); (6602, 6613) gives 0.6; 2.59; 3.03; 2.81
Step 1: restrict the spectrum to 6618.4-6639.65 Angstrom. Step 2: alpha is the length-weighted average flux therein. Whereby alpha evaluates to 2.8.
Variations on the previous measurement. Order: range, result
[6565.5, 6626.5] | 2.89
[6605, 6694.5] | 2.88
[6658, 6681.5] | 2.85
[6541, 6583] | 2.64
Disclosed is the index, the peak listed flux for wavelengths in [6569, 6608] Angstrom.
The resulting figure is 3.021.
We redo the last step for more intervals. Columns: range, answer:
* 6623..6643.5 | 2.918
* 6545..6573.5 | 2.777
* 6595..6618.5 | 3.073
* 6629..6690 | 2.971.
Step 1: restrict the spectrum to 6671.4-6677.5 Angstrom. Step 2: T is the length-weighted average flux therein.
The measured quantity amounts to 2.77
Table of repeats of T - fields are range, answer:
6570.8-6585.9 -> 2.83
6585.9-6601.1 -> 2.94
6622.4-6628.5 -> 2.71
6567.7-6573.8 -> 2.73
